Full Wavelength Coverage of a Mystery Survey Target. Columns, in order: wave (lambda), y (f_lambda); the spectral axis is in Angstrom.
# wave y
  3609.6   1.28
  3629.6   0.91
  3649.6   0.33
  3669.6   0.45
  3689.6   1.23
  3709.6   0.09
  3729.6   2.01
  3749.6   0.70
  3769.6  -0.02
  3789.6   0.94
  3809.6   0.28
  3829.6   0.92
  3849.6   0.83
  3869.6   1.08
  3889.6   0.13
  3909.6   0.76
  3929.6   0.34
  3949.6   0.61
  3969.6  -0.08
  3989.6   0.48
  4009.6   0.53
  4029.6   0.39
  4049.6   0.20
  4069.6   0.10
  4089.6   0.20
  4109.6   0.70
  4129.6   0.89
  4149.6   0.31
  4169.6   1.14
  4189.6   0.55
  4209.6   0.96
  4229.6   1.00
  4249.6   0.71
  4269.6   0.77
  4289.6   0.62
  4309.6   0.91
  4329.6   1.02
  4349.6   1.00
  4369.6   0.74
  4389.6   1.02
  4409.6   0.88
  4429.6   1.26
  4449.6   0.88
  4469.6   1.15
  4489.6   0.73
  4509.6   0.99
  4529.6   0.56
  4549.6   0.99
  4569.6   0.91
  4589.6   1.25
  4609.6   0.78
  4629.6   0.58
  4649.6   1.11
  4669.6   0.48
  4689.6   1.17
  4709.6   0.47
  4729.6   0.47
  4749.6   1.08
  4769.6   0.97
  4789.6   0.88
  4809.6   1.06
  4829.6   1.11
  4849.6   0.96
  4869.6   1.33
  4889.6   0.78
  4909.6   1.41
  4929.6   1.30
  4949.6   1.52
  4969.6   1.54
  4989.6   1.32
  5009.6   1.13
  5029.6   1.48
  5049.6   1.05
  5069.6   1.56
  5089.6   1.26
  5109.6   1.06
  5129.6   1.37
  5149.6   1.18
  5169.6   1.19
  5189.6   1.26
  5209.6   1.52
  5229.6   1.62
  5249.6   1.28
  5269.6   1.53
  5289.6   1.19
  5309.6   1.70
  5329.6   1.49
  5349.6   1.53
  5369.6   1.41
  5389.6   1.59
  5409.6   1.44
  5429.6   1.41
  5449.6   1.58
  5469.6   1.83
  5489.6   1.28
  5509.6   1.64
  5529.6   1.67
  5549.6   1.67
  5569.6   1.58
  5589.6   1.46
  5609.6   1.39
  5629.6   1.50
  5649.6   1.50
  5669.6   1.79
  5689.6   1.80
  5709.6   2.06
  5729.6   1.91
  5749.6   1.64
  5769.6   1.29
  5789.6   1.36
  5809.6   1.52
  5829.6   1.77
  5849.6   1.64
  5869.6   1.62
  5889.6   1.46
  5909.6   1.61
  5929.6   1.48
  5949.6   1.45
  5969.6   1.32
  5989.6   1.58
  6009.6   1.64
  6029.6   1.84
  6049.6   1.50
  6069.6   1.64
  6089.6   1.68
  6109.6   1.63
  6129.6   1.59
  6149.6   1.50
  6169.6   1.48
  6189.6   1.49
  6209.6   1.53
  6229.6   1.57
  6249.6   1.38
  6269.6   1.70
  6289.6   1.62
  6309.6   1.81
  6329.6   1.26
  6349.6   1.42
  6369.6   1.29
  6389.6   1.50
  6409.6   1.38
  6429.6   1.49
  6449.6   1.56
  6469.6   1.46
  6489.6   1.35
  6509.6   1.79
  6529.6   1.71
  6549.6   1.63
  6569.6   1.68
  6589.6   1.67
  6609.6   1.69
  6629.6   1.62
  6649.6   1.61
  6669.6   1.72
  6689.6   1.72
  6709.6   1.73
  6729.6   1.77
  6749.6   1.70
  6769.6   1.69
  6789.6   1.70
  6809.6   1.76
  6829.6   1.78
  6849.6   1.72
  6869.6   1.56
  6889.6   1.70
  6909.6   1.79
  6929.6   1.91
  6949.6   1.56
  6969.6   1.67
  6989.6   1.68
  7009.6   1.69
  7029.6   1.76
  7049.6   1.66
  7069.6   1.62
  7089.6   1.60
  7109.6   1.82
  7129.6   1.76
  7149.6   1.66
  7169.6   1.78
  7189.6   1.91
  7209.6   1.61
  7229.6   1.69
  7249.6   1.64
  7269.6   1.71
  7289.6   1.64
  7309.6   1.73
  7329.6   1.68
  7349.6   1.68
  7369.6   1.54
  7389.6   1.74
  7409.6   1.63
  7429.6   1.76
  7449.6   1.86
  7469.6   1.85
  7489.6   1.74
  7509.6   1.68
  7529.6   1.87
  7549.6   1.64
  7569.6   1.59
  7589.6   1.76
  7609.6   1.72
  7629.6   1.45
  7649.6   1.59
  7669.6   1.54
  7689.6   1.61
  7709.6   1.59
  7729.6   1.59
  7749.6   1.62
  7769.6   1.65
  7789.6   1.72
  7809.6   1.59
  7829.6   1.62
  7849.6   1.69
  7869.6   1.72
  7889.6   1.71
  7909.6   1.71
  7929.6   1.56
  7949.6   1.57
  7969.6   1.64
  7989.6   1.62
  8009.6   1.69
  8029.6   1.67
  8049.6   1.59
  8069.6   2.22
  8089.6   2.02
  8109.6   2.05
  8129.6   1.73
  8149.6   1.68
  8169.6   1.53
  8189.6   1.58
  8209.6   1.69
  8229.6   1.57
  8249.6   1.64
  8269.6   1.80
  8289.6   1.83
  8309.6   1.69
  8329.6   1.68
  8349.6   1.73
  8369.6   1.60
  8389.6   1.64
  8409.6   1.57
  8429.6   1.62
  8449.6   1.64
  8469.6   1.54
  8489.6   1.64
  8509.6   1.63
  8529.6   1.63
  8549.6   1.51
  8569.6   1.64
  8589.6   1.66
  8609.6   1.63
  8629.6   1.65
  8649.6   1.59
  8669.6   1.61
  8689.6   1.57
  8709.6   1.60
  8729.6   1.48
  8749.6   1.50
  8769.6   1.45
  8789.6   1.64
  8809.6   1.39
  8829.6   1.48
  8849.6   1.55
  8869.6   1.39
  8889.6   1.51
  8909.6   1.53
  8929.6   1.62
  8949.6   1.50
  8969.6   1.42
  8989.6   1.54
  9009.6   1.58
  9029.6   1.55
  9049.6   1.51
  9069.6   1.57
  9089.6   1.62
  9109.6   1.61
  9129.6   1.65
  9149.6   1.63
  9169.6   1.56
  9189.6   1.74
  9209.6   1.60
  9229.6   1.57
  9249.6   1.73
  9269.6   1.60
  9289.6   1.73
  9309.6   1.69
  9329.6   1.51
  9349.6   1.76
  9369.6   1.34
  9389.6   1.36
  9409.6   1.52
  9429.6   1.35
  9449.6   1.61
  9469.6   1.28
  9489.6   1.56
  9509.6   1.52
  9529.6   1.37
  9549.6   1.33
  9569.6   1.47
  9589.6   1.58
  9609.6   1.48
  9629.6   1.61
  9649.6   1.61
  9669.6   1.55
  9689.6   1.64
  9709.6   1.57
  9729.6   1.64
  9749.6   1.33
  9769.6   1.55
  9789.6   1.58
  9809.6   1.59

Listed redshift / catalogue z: 0.23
